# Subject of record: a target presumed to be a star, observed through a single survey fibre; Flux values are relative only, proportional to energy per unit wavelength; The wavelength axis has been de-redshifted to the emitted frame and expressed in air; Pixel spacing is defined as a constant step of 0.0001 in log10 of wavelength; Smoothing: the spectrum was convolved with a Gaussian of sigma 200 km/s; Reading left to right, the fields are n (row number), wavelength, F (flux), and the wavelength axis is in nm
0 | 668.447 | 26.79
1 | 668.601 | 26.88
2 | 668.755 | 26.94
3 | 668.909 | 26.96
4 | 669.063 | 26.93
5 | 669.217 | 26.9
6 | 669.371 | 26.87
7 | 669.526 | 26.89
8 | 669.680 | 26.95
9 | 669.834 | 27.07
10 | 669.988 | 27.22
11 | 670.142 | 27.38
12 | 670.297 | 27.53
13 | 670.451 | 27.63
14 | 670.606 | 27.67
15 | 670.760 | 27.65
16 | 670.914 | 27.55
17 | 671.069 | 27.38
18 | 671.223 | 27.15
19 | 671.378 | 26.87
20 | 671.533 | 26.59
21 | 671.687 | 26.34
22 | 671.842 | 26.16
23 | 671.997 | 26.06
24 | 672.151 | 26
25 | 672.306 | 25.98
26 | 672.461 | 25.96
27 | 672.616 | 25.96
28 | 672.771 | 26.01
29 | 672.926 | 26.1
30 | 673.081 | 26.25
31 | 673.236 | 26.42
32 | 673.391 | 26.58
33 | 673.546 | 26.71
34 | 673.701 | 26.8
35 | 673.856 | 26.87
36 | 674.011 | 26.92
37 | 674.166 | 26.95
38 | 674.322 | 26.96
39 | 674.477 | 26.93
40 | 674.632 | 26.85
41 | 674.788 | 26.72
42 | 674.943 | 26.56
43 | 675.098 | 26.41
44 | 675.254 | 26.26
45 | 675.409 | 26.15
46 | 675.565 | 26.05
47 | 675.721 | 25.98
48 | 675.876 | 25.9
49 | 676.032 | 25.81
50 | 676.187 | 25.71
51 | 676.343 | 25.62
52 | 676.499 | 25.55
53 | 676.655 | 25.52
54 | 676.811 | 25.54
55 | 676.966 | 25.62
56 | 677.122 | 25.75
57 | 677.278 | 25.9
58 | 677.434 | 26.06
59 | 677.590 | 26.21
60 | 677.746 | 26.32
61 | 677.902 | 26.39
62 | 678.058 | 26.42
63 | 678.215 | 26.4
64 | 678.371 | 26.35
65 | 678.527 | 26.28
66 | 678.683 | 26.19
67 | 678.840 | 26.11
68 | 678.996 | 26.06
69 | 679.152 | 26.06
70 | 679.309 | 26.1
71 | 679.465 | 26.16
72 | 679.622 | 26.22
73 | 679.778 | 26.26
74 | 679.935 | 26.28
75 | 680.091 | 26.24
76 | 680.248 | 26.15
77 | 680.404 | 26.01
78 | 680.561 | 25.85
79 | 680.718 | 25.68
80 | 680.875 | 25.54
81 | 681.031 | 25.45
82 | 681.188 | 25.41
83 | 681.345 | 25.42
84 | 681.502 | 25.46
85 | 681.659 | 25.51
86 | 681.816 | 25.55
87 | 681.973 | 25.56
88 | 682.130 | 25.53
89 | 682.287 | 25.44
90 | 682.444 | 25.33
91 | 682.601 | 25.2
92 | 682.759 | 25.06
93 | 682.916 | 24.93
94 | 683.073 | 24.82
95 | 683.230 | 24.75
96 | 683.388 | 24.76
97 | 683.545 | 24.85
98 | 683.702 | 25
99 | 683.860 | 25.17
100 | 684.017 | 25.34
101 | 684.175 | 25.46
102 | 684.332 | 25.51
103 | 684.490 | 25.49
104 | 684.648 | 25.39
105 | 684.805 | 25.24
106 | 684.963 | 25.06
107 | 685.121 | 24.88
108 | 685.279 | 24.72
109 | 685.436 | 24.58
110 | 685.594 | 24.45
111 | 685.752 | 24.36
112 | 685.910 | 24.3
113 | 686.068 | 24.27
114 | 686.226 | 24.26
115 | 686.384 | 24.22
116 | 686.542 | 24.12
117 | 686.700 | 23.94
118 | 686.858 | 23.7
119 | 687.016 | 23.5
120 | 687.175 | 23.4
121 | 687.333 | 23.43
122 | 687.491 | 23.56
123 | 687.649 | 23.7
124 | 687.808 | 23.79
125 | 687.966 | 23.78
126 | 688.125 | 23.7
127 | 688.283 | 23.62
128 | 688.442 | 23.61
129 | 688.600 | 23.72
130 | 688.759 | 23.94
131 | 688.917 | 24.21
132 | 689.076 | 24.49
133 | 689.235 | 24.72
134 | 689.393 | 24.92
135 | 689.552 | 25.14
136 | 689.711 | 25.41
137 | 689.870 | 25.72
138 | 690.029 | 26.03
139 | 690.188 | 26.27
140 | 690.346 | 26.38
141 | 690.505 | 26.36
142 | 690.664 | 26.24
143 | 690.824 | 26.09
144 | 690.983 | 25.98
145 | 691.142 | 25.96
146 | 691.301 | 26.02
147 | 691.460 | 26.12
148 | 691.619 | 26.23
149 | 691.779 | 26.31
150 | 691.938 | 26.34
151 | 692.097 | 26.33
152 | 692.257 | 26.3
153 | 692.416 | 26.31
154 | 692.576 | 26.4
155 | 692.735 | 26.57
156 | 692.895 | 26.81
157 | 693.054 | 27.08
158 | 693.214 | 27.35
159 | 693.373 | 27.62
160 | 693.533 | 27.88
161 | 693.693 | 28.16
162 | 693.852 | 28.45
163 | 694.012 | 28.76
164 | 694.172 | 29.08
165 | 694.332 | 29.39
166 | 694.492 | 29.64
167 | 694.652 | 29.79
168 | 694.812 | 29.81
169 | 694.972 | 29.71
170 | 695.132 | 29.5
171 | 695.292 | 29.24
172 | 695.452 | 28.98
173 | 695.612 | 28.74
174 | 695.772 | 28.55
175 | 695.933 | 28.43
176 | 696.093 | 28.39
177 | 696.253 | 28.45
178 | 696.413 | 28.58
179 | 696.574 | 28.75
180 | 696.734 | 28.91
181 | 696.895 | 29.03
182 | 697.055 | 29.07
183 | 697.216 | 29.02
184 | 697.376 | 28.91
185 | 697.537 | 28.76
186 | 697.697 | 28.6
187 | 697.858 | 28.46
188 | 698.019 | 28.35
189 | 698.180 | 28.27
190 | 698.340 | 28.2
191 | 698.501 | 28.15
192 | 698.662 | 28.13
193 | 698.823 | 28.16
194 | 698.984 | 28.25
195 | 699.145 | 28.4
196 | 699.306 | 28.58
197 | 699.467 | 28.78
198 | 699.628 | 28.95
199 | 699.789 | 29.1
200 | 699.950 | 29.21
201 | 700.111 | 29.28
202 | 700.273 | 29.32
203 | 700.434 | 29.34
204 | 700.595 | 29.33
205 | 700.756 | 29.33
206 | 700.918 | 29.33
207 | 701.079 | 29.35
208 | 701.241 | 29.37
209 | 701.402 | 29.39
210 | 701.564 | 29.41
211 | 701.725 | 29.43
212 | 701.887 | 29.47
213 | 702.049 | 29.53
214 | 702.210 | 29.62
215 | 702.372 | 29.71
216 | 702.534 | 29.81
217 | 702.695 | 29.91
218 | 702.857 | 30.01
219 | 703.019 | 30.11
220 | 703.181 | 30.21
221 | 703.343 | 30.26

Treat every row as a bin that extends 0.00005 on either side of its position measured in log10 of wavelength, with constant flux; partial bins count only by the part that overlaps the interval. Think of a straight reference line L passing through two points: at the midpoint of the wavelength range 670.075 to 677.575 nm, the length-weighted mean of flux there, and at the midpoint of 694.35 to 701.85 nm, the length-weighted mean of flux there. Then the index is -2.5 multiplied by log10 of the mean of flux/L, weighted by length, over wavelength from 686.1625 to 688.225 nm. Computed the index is 0.17 mag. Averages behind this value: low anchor 26.4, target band 23.8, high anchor 28.9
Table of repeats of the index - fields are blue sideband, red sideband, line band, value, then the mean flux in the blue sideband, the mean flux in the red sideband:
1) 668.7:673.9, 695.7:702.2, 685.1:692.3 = 0.133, 26.8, 28.9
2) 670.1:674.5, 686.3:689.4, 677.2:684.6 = -0.023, 26.7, 23.9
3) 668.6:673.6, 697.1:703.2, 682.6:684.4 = 0.111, 26.8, 29.1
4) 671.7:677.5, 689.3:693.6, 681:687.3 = 0.059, 26.2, 26.3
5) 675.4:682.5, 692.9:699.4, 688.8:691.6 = 0.083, 25.9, 28.6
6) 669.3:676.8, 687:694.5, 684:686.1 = 0.049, 26.6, 25.8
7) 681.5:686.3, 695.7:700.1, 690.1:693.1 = 0.028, 25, 28.6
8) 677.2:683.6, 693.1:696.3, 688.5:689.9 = 0.124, 25.8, 28.8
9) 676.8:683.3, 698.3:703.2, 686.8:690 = 0.129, 25.8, 29.2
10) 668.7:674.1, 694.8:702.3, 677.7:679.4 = 0.045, 26.8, 28.9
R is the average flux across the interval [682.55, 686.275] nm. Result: 24.9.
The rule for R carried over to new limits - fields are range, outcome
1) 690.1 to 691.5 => 26.2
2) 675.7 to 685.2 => 25.7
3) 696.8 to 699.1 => 28.5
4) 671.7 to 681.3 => 26.2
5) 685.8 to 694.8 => 25.7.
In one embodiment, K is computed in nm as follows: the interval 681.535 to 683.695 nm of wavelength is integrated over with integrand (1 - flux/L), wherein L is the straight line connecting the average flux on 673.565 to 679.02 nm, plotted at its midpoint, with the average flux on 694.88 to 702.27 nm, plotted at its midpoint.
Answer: 0.146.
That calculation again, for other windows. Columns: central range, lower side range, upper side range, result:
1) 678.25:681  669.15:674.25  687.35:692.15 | -0.004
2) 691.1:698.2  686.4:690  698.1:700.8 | -0.347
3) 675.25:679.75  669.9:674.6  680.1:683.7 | -0.003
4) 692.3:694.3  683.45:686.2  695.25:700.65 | -0.013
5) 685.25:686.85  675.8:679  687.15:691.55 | 0.058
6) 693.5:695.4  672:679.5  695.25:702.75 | -0.049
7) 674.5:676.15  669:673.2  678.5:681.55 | 0.007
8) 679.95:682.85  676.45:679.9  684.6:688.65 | -0.030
